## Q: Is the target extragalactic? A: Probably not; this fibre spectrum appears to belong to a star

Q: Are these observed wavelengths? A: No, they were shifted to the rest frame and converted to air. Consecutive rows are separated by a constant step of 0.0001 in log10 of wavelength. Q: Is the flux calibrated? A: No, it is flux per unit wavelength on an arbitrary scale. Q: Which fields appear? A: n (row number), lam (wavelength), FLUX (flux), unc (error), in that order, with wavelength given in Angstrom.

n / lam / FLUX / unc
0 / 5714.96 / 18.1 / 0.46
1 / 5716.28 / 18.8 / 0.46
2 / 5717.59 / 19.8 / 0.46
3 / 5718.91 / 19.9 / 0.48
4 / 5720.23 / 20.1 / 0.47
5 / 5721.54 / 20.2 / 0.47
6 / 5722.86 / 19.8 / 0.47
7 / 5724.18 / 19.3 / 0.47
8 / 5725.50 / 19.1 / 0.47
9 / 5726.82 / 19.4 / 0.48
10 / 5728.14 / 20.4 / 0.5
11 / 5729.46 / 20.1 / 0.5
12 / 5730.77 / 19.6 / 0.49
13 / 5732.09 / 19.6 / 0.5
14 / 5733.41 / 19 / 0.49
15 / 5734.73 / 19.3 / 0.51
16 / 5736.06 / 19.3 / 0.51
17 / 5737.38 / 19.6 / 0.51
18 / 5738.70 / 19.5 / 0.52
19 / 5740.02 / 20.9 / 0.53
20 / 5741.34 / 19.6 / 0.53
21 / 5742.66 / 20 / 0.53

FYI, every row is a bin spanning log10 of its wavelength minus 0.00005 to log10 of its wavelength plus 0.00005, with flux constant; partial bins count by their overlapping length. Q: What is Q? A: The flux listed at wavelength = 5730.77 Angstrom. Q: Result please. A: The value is 19.6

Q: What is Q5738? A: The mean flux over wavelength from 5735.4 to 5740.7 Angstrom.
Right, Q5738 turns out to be 19.8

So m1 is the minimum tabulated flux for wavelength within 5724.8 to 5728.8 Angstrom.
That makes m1 19.1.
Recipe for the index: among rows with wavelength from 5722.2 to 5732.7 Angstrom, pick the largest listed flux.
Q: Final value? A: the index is 20.4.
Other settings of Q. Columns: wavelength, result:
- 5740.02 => 20.9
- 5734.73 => 19.3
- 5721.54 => 20.2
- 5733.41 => 19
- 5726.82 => 19.4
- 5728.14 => 20.4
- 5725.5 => 19.1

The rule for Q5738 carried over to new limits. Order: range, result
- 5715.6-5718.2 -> 19.3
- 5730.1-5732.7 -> 19.7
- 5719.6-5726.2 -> 19.7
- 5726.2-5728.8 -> 19.9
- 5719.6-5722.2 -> 20.2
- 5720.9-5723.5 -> 20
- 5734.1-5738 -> 19.4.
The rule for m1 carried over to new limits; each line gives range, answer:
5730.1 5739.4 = 19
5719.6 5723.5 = 19.8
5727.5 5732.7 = 19.6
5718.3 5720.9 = 19.9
